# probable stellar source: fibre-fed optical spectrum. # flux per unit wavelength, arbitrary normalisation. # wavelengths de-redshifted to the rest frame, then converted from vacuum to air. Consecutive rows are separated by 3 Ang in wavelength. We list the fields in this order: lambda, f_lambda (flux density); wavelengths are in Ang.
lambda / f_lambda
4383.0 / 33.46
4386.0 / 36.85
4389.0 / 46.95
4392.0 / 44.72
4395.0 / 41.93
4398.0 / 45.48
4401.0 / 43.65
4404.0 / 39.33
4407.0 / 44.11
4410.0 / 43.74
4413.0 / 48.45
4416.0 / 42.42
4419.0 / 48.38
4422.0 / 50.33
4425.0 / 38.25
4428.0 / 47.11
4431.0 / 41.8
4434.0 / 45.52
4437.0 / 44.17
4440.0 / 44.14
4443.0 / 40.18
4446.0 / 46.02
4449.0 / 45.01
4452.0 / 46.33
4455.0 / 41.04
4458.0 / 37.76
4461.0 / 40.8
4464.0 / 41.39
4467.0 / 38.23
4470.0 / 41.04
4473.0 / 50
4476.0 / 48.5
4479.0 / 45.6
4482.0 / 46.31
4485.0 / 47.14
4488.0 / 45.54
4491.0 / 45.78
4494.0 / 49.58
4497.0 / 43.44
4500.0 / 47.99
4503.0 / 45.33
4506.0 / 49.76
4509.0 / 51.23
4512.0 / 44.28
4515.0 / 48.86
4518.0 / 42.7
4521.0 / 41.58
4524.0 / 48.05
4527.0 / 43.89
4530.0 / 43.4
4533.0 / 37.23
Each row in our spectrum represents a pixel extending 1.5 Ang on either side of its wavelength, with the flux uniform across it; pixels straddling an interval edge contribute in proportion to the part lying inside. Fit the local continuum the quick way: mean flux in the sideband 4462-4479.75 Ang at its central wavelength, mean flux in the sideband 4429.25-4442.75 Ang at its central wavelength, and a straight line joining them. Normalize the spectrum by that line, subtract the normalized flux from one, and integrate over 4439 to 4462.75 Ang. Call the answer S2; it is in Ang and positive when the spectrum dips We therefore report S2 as 0.6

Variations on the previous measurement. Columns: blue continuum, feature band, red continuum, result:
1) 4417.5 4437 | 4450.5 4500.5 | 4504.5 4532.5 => 1.10 Ang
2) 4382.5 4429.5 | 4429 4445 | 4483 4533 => 0.35 Ang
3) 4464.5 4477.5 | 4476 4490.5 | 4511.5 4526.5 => -0.63 Ang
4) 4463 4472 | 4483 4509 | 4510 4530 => -2.45 Ang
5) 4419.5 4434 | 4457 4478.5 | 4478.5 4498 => 1.42 Ang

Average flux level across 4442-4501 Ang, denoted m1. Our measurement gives 44.4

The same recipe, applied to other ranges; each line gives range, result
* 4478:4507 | 46.6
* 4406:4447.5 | 44.6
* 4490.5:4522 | 46.5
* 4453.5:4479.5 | 42.6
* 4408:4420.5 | 45.7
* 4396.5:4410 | 43.2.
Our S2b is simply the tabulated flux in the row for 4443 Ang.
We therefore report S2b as 40.18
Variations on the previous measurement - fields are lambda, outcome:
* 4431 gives 41.8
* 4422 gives 50.33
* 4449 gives 45.01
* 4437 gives 44.17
